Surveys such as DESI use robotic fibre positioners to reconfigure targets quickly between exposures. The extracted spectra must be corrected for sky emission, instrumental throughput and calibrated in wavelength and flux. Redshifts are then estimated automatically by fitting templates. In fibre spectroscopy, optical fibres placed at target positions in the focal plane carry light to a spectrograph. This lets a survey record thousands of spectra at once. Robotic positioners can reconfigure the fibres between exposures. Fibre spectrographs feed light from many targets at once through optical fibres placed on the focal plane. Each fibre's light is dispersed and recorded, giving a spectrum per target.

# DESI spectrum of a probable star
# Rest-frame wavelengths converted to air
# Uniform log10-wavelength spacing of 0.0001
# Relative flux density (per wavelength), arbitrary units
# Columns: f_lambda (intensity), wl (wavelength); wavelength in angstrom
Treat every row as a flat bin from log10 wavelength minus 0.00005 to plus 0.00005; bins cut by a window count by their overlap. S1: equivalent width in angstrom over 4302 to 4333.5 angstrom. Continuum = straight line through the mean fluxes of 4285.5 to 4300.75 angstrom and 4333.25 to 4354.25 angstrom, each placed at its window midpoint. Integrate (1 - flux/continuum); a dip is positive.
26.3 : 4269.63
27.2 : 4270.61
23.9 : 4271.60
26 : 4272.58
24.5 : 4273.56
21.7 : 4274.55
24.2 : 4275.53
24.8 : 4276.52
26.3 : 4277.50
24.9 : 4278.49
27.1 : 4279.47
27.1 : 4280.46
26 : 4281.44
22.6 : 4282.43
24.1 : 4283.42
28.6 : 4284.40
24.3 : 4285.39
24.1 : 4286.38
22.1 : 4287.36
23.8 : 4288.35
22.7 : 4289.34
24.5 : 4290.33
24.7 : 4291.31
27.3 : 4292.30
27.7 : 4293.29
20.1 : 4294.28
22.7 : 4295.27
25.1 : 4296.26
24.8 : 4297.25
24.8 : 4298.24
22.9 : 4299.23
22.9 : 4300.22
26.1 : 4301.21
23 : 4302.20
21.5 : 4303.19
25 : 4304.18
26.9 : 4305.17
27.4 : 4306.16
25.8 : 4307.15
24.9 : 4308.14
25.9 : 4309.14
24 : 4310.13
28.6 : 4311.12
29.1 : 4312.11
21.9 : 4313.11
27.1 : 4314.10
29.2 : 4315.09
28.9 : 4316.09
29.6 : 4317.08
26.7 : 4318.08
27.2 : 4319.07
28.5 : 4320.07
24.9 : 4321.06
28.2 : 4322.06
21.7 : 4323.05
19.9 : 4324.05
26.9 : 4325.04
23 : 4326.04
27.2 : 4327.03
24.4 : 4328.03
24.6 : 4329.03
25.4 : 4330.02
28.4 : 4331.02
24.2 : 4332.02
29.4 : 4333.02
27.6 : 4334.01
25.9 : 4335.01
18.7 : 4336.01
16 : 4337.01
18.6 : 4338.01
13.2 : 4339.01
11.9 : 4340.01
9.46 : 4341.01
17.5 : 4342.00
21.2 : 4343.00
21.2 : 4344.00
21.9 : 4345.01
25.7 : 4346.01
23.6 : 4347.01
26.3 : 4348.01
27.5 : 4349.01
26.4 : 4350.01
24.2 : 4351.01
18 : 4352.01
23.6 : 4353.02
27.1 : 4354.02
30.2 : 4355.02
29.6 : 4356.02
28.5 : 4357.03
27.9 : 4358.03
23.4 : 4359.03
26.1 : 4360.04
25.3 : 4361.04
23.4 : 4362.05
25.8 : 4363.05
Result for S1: -4.6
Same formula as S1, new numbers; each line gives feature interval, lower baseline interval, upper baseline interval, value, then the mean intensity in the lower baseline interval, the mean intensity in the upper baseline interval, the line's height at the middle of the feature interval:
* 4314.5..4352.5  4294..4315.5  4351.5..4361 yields 3.0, 25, 26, 25.6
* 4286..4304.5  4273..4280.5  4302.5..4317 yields 1.2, 25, 26.2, 25.7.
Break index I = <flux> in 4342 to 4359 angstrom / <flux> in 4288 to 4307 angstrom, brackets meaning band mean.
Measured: 1.0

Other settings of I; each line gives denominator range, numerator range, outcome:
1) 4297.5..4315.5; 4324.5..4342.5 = 0.86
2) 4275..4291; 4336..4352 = 0.81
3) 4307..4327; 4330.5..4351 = 0.83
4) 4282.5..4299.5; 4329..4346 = 0.86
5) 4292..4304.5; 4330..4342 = 0.85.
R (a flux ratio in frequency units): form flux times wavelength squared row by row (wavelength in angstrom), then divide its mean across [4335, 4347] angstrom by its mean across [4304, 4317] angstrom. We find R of 0.70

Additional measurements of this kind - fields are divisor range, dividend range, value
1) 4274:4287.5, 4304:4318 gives 1.09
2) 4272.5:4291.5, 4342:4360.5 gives 1.04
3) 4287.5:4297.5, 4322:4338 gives 1.02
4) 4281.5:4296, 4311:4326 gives 1.10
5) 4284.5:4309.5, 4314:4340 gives 1.02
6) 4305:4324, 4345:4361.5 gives 0.99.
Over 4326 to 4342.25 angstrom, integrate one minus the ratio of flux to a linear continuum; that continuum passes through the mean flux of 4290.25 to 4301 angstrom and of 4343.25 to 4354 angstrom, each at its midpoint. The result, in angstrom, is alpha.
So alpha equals 1.7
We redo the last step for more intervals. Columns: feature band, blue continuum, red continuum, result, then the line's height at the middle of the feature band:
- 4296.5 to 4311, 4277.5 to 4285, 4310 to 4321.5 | 1.0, 26.7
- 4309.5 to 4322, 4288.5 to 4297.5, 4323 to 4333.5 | -1.2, 24.9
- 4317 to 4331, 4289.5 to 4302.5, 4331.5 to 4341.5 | -3.0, 21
